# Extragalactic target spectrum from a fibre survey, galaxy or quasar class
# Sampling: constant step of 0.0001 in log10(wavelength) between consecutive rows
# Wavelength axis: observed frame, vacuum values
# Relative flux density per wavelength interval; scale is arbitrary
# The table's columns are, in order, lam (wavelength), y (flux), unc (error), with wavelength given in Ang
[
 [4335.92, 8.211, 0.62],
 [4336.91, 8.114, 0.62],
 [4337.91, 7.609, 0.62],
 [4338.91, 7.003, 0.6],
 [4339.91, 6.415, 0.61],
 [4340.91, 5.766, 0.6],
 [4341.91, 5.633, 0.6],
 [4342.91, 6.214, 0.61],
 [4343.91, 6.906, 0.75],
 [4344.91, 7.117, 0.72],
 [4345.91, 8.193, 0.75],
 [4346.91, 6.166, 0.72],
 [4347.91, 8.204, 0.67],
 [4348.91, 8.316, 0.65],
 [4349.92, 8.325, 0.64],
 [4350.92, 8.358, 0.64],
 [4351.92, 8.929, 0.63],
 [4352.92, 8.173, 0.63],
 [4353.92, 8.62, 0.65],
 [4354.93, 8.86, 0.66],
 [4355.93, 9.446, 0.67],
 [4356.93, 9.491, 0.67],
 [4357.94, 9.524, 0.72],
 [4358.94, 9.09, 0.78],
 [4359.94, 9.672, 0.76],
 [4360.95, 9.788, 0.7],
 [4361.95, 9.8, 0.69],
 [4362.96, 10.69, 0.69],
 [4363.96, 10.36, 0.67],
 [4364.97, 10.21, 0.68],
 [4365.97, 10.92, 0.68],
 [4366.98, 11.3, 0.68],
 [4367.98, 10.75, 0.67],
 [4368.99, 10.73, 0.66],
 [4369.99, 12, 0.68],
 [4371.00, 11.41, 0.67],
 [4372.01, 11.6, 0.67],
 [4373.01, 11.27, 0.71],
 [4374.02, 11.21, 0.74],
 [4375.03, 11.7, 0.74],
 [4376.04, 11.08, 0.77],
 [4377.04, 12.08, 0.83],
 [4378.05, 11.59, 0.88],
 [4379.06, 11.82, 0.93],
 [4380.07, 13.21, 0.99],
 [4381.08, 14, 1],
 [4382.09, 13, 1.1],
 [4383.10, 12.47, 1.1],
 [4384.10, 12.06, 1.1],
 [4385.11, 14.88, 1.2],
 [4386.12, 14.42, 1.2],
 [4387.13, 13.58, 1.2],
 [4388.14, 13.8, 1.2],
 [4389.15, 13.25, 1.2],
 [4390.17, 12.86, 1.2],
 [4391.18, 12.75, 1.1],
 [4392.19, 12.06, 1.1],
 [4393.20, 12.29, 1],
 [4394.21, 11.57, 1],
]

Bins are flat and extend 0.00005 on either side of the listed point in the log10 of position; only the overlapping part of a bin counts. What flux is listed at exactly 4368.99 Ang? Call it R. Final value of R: 10.73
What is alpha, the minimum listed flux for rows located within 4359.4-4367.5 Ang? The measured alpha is 9.672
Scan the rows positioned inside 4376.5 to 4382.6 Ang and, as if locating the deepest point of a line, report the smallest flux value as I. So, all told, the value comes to 11.59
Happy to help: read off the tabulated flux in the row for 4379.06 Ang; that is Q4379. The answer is 11.82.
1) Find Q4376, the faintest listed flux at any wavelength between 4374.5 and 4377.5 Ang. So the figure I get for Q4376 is 11.08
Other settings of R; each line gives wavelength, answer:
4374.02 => 11.21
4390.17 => 12.86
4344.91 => 7.117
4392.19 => 12.06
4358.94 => 9.09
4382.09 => 13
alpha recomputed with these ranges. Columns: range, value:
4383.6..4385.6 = 12.06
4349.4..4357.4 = 8.173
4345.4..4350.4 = 6.166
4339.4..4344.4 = 5.633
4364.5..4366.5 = 10.21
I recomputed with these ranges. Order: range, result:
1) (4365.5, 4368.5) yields 10.75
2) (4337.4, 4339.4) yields 7.003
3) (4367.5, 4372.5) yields 10.73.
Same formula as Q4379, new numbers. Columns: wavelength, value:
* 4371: 11.41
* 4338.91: 7.003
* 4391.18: 12.75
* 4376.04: 11.08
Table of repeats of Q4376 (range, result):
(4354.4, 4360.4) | 8.86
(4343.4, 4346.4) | 6.906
